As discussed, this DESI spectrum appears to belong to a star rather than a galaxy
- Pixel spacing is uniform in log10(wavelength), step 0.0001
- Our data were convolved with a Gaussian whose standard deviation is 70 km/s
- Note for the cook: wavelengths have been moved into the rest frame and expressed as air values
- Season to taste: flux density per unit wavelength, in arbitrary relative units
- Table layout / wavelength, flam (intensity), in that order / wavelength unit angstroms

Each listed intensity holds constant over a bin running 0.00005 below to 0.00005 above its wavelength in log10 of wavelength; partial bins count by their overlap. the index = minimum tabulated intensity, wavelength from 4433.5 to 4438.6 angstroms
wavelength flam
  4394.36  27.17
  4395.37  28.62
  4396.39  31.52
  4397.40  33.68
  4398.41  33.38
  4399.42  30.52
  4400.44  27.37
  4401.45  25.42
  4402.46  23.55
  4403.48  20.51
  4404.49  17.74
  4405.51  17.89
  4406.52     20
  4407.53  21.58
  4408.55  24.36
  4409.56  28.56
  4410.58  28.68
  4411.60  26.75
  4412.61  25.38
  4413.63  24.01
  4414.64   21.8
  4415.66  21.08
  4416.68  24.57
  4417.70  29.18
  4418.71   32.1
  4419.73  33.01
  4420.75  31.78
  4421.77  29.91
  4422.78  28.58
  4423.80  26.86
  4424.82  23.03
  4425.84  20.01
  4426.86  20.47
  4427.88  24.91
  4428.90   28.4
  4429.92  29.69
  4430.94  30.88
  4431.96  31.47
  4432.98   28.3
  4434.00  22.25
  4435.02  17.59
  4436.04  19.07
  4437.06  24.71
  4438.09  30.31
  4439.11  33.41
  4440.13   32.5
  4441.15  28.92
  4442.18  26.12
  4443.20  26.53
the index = 17.59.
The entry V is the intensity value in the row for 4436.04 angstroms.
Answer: 19.07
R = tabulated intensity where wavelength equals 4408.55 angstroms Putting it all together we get 24.36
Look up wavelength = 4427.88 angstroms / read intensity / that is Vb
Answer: 24.91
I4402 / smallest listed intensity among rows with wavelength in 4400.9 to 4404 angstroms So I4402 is 20.51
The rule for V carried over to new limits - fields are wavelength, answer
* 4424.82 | 23.03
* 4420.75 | 31.78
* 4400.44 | 27.37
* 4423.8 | 26.86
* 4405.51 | 17.89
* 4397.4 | 33.68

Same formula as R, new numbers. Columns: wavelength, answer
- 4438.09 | 30.31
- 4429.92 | 29.69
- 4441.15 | 28.92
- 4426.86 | 20.47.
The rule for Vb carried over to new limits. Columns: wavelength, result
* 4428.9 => 28.4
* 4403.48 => 20.51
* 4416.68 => 24.57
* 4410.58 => 28.68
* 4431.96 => 31.47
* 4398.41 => 33.38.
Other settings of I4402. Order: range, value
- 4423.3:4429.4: 20.01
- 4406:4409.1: 20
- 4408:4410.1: 24.36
